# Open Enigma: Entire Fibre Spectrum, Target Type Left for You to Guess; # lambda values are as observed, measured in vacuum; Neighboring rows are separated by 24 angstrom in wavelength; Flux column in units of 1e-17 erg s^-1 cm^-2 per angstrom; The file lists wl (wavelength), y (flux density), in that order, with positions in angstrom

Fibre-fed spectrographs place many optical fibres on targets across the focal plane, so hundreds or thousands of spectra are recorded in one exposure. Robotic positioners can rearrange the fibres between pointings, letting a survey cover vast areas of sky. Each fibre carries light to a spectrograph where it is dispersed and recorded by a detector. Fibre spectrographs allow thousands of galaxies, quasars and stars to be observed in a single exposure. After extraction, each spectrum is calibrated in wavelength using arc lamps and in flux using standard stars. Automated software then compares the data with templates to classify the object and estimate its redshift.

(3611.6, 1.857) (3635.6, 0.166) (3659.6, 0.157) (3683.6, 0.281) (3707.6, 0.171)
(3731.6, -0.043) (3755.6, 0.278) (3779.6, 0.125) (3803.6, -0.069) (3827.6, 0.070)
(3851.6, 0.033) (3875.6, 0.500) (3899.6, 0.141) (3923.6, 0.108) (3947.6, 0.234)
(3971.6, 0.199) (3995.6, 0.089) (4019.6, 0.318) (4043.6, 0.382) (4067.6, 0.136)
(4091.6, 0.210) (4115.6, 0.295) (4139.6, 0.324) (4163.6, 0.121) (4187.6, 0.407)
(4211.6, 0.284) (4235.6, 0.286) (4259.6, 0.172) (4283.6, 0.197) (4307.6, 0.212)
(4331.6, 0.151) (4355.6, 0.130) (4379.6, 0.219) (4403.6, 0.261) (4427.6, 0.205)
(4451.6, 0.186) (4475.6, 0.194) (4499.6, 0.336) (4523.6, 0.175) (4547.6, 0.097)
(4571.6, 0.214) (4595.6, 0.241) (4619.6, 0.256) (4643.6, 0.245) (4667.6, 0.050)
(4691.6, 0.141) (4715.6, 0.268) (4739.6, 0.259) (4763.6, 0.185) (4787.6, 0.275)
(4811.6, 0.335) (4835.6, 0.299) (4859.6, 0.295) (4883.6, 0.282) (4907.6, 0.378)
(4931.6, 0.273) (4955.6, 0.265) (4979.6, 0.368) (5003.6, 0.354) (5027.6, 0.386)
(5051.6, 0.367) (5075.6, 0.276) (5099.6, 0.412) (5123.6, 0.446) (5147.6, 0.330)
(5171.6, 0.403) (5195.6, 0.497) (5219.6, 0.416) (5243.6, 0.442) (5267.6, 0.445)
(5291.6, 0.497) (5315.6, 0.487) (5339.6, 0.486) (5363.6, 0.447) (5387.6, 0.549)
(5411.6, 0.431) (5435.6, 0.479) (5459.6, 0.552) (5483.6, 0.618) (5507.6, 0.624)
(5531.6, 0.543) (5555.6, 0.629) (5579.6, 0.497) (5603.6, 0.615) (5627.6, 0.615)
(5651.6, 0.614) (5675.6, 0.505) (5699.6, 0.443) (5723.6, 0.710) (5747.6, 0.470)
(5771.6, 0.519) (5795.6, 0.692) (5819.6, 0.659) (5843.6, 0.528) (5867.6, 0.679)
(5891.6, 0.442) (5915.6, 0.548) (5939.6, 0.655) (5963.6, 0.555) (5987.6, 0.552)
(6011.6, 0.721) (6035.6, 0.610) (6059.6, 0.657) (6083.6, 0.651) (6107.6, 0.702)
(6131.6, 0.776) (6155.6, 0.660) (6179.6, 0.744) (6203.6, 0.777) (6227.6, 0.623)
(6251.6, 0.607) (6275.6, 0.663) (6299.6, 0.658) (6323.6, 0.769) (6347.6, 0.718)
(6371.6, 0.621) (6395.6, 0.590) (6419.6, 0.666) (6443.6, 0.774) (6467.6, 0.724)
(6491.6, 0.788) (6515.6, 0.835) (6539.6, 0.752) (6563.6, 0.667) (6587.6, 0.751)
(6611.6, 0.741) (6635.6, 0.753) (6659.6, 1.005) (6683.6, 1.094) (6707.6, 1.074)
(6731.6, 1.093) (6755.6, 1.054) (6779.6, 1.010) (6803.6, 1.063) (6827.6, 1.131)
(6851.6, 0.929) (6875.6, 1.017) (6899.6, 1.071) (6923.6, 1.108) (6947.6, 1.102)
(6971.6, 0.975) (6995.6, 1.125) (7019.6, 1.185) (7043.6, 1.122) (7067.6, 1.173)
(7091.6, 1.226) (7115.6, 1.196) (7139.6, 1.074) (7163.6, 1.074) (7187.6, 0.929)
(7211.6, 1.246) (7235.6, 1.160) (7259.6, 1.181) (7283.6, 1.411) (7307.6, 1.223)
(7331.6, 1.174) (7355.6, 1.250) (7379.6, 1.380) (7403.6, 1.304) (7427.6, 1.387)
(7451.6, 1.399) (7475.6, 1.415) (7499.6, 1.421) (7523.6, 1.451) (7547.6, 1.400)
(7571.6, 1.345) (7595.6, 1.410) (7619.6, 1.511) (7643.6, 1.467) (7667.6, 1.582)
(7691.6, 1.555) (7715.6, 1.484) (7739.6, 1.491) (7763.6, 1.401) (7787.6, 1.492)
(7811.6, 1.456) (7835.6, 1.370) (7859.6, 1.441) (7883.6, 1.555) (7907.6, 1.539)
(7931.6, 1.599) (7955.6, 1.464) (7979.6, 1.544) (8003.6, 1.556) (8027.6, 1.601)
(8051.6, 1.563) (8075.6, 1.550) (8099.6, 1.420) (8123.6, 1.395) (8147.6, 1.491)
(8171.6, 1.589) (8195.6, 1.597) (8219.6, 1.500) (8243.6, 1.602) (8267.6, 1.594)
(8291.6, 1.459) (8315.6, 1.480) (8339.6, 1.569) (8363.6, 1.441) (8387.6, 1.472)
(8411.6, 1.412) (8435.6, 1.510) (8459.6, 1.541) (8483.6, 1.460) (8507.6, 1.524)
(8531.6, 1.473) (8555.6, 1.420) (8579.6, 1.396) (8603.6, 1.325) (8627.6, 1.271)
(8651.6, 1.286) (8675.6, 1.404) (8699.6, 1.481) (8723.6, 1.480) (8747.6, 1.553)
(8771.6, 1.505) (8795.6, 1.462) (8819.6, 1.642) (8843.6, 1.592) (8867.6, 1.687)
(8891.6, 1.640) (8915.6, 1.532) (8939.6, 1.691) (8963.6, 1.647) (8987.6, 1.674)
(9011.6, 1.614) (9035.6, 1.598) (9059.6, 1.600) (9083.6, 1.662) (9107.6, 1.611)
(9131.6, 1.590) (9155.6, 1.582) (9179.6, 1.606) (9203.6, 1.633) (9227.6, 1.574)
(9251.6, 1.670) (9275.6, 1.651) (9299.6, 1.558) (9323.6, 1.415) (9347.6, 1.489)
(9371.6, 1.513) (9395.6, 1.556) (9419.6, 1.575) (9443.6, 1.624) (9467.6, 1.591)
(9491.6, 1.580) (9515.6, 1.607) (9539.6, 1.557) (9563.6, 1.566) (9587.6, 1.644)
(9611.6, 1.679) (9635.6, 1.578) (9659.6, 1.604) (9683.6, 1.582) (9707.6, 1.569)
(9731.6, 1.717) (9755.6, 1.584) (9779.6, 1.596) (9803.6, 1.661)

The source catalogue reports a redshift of 0.669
